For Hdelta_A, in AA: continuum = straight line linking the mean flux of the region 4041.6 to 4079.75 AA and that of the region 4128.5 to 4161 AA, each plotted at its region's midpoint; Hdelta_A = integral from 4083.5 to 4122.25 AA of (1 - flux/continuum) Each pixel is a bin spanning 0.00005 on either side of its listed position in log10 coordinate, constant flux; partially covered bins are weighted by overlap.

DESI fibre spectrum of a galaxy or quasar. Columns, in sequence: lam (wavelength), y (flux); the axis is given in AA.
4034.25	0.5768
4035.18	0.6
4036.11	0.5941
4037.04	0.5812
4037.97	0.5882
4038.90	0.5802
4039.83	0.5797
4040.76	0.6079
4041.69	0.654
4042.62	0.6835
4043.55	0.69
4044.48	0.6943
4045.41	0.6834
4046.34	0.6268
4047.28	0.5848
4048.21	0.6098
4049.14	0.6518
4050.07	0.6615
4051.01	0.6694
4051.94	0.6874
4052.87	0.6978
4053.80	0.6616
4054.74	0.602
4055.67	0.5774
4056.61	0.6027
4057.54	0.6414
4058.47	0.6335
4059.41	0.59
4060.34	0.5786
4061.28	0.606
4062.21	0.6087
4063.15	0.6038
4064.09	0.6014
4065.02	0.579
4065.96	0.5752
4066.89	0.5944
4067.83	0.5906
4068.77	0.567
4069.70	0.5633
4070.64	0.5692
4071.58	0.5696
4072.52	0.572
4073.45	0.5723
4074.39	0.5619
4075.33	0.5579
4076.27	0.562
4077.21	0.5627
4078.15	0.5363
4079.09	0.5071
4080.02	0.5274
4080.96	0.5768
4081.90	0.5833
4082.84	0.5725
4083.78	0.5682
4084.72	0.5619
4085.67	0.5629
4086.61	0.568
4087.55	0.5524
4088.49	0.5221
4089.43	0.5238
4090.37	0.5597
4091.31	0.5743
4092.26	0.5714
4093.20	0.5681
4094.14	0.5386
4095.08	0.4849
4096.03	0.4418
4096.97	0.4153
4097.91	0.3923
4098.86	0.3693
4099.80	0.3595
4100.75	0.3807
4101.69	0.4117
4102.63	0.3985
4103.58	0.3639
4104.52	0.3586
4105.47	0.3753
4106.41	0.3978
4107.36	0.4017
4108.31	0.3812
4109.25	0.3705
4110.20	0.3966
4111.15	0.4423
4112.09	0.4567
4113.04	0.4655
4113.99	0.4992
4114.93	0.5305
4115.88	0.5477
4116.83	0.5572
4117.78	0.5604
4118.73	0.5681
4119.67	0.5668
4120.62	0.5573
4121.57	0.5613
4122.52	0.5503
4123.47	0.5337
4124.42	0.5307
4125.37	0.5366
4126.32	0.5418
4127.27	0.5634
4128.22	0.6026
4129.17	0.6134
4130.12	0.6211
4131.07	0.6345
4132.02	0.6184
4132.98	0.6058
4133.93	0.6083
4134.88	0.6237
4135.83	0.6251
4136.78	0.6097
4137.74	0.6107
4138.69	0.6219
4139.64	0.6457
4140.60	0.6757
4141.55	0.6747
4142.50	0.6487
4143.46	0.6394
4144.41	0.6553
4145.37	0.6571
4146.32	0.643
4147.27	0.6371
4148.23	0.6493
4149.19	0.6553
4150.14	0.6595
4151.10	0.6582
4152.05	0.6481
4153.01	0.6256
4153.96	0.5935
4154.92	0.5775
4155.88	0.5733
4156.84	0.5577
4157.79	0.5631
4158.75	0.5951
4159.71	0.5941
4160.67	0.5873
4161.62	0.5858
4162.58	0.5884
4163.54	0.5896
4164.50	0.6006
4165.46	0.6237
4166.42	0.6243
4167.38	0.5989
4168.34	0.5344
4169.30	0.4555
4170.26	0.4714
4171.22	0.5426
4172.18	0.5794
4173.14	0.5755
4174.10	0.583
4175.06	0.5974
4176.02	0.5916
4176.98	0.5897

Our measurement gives 8.53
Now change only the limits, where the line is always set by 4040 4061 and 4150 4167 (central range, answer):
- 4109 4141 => 2.67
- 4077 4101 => 4.24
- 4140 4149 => -0.70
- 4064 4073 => 0.79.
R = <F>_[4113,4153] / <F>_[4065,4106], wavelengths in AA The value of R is 1.17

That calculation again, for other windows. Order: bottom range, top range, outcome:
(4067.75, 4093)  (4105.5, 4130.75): 0.92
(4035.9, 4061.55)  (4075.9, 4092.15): 0.88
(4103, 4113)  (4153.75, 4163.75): 1.46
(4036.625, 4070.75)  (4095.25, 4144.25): 0.84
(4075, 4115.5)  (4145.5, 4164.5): 1.27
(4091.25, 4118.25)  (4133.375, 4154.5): 1.43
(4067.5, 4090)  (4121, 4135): 1.04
